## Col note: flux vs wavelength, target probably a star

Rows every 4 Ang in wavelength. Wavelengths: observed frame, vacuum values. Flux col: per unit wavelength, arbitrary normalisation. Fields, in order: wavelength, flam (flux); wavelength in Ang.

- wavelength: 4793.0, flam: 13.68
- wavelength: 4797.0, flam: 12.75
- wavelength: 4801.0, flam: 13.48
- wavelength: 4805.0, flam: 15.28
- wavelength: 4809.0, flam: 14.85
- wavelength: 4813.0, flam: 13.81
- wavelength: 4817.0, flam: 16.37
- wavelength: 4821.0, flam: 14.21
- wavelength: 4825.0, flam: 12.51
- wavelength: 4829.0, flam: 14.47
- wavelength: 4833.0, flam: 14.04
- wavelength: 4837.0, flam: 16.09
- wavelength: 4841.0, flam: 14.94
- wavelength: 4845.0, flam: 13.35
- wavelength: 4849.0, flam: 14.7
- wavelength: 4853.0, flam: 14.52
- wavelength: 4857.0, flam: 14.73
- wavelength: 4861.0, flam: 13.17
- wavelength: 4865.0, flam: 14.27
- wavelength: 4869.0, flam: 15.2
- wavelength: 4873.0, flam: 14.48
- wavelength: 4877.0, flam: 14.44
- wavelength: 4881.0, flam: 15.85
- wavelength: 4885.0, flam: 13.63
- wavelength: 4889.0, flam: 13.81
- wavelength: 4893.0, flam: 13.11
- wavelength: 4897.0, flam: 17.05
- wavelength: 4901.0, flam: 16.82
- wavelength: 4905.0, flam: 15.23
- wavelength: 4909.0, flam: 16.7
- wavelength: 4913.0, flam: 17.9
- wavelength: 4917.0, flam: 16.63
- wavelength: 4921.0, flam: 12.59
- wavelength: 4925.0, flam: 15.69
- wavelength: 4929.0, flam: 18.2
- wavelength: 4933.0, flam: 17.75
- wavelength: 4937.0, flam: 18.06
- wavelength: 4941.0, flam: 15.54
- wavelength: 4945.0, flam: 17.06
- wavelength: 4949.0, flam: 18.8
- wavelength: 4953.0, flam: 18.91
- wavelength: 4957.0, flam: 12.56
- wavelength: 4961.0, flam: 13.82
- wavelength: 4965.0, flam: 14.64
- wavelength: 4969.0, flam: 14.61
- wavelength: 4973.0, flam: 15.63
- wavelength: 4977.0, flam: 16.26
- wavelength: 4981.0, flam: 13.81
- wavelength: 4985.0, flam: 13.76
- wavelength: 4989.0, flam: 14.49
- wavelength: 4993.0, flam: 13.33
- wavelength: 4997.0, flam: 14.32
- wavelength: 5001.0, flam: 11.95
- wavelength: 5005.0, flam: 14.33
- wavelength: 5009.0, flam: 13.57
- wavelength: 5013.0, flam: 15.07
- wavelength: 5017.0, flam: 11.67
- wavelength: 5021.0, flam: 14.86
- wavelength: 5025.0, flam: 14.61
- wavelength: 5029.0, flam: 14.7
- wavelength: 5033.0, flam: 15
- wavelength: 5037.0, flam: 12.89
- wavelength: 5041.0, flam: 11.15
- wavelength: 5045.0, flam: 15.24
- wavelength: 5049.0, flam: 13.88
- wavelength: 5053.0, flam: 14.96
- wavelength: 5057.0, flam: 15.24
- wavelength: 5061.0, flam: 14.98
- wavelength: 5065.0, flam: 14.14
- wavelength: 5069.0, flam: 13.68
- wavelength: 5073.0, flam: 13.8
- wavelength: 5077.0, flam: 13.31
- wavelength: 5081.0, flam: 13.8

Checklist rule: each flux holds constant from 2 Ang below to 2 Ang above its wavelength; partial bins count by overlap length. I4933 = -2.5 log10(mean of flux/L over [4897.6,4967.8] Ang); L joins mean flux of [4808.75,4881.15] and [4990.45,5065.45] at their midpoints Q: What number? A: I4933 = -0.145 mag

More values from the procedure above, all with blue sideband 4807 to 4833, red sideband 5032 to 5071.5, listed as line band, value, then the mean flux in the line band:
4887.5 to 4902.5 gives -0.07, 15.2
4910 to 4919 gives -0.21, 17.2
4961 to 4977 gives -0.06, 15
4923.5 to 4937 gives -0.22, 17.4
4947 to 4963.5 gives -0.13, 16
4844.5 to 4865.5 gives 0.01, 14.2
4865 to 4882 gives -0.04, 14.9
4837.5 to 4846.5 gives -0.01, 14.5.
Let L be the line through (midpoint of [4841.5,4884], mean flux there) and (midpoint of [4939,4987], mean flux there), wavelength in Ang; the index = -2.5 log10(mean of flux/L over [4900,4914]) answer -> -0.11 mag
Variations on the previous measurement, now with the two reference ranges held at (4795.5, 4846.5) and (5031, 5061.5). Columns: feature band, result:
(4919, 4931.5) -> -0.098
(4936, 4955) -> -0.235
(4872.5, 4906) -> -0.050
